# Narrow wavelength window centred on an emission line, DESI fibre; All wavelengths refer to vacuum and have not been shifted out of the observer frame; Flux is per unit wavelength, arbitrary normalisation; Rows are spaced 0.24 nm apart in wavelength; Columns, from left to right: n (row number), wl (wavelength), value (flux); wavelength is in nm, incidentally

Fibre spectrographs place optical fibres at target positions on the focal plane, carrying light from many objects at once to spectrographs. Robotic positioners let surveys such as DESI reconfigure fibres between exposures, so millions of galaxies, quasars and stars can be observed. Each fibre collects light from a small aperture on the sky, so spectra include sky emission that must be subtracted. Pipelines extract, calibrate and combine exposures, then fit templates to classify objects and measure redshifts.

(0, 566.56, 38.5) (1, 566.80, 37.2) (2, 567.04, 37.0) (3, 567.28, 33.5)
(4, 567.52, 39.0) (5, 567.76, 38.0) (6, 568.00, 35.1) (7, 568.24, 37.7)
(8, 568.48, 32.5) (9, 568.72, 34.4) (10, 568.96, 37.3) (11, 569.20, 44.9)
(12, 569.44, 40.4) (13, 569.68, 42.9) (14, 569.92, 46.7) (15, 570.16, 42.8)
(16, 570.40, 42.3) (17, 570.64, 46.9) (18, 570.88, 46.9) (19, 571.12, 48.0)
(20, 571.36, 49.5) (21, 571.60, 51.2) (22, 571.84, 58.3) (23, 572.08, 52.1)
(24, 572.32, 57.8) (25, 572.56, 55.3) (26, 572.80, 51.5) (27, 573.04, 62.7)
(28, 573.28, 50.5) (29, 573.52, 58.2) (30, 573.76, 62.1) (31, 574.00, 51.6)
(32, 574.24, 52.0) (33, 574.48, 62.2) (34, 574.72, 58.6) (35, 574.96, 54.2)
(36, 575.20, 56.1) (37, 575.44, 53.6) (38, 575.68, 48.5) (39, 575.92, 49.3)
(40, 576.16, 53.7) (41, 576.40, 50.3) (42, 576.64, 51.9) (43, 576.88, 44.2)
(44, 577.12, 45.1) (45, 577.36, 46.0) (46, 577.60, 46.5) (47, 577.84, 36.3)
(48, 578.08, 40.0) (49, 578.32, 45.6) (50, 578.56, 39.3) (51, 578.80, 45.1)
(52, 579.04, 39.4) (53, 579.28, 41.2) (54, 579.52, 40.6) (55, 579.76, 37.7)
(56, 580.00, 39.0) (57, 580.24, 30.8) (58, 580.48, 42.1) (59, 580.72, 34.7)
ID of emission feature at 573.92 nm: Mg II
